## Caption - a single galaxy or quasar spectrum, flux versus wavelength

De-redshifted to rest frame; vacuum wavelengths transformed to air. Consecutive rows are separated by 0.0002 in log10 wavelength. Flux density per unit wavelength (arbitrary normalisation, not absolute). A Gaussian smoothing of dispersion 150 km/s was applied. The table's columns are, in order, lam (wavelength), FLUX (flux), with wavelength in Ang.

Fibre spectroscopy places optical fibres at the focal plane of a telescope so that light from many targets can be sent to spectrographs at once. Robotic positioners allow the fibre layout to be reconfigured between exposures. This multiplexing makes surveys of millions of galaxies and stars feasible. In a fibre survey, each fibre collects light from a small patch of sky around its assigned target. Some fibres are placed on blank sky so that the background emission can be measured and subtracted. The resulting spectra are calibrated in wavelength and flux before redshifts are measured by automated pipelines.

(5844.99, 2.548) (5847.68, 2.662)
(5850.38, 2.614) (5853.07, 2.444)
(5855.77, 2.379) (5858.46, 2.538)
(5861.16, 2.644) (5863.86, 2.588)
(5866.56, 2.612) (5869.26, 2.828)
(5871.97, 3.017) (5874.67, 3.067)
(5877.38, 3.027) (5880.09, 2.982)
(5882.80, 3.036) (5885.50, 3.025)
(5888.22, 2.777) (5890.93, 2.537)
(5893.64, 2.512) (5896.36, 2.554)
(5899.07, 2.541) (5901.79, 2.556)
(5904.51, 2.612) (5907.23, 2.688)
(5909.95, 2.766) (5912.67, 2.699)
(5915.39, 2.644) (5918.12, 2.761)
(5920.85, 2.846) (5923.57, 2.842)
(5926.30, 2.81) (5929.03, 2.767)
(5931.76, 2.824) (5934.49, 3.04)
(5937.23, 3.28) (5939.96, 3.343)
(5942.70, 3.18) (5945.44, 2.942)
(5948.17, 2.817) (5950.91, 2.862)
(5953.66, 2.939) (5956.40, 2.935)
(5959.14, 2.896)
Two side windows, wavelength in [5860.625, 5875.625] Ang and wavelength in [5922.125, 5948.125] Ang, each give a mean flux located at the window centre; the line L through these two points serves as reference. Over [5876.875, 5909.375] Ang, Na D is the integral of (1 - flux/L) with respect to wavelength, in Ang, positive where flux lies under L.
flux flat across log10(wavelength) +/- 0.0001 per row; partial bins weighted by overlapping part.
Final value 1.5 Ang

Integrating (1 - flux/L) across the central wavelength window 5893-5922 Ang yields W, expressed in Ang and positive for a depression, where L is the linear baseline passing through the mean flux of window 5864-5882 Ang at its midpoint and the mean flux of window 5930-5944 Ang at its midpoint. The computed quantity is 3.5 Ang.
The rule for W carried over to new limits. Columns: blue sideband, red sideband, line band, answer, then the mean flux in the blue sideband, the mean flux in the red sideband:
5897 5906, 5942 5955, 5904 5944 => -1.9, 2.57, 2.94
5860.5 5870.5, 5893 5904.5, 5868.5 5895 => -2.7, 2.67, 2.55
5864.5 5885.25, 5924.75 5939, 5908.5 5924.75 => 1.0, 2.93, 2.95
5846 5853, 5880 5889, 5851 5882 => 0.4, 2.6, 2.96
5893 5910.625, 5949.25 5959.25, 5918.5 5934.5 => -0.5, 2.6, 2.91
